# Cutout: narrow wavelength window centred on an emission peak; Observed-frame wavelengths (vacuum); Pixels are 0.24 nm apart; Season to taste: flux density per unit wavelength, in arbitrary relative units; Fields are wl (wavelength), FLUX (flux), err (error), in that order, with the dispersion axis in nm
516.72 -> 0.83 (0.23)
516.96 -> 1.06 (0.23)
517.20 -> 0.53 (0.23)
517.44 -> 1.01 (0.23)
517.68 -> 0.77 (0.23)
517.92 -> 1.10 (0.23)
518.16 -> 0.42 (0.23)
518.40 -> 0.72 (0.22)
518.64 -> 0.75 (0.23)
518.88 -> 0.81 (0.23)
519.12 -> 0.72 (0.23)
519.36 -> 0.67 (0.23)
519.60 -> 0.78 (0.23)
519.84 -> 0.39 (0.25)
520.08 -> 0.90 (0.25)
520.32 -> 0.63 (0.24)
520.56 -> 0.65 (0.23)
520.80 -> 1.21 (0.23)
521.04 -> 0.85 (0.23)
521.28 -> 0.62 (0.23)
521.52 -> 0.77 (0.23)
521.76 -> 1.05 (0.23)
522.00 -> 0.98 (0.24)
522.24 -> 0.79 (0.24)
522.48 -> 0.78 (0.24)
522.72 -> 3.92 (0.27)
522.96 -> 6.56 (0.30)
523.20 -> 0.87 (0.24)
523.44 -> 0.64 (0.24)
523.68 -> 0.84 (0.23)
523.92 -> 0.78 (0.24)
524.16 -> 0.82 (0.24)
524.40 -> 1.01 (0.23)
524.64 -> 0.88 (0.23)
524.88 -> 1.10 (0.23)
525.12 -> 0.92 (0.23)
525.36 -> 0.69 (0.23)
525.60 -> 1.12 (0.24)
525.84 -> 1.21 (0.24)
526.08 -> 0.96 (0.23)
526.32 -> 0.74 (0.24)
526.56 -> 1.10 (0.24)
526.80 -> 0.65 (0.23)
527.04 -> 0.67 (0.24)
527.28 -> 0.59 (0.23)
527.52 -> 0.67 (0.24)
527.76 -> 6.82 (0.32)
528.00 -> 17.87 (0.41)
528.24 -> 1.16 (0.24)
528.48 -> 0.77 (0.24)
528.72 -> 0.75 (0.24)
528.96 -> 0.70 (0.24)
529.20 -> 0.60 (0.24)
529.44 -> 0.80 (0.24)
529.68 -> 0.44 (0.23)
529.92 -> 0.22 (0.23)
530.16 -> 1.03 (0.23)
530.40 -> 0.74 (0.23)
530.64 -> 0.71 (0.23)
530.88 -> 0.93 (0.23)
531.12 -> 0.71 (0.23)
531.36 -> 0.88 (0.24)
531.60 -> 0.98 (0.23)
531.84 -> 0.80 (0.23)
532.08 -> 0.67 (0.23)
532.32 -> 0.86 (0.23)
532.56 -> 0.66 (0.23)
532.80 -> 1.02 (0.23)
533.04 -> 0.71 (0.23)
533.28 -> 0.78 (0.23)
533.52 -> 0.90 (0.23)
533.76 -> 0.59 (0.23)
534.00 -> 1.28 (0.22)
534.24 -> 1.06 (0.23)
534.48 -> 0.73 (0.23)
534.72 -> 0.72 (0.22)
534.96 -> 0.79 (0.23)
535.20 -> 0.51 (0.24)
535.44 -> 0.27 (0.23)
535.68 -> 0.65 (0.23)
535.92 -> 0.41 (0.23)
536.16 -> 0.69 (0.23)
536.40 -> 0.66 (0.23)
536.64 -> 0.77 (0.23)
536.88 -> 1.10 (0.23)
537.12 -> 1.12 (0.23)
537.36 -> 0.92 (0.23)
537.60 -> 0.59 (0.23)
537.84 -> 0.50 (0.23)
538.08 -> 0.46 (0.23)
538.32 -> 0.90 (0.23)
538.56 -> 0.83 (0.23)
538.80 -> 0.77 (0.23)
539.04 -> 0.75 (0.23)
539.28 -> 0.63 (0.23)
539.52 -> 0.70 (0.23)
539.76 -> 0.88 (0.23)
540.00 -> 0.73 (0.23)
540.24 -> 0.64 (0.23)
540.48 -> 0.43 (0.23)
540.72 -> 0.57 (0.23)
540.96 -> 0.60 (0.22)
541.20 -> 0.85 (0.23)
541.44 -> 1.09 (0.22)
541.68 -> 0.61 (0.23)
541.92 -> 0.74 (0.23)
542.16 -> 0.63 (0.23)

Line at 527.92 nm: [O III] 5007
